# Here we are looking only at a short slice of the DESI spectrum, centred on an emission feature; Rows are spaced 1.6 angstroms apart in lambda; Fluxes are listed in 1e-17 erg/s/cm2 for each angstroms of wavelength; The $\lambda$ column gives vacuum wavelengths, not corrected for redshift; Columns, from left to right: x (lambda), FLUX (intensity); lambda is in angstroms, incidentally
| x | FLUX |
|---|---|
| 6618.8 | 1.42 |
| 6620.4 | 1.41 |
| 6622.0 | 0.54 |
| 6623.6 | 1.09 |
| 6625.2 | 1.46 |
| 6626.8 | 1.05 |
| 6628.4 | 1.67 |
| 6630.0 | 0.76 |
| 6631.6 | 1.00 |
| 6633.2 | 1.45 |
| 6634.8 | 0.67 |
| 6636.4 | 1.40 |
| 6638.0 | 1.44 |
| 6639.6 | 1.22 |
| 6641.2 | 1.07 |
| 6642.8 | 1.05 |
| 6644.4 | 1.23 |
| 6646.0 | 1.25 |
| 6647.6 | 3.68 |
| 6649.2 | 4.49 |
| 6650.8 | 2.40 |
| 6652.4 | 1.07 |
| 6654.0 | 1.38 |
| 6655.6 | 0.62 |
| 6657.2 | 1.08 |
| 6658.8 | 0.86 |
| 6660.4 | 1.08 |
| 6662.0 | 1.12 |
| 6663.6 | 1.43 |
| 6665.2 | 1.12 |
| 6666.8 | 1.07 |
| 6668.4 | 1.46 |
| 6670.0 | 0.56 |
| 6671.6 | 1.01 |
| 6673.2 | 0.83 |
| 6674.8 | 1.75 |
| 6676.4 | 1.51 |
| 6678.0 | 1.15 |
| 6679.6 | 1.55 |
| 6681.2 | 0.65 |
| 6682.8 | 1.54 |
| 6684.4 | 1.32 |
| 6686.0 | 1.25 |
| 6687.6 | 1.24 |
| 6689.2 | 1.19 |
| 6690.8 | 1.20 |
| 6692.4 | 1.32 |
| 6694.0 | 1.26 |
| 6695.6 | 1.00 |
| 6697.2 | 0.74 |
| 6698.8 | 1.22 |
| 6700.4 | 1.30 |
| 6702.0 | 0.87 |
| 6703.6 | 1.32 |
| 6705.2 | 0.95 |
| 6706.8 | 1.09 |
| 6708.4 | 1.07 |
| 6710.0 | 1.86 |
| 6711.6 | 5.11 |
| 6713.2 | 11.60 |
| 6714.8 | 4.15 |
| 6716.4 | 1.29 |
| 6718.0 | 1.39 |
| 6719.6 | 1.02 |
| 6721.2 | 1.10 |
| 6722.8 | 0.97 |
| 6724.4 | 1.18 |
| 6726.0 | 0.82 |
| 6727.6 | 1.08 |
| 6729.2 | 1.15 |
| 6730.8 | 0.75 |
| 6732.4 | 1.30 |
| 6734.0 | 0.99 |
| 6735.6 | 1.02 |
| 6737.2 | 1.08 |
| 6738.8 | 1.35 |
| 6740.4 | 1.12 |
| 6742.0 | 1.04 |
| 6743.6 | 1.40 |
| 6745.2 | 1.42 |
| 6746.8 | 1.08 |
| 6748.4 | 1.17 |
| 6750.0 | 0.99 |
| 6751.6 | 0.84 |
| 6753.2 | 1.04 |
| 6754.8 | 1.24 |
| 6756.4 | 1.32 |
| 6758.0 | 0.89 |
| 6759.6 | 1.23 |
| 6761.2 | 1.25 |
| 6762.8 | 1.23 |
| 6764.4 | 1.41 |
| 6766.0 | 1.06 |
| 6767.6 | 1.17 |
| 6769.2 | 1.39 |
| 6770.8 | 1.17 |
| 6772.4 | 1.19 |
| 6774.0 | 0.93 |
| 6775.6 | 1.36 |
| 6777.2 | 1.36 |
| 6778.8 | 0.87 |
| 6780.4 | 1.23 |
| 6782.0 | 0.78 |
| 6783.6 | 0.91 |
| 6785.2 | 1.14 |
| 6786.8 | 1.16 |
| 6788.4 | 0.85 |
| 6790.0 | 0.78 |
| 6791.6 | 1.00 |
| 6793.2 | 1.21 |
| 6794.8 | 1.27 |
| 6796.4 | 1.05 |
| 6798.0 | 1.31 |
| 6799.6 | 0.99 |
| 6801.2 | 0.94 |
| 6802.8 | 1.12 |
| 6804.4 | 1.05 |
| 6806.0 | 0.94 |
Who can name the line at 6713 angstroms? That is [O III]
